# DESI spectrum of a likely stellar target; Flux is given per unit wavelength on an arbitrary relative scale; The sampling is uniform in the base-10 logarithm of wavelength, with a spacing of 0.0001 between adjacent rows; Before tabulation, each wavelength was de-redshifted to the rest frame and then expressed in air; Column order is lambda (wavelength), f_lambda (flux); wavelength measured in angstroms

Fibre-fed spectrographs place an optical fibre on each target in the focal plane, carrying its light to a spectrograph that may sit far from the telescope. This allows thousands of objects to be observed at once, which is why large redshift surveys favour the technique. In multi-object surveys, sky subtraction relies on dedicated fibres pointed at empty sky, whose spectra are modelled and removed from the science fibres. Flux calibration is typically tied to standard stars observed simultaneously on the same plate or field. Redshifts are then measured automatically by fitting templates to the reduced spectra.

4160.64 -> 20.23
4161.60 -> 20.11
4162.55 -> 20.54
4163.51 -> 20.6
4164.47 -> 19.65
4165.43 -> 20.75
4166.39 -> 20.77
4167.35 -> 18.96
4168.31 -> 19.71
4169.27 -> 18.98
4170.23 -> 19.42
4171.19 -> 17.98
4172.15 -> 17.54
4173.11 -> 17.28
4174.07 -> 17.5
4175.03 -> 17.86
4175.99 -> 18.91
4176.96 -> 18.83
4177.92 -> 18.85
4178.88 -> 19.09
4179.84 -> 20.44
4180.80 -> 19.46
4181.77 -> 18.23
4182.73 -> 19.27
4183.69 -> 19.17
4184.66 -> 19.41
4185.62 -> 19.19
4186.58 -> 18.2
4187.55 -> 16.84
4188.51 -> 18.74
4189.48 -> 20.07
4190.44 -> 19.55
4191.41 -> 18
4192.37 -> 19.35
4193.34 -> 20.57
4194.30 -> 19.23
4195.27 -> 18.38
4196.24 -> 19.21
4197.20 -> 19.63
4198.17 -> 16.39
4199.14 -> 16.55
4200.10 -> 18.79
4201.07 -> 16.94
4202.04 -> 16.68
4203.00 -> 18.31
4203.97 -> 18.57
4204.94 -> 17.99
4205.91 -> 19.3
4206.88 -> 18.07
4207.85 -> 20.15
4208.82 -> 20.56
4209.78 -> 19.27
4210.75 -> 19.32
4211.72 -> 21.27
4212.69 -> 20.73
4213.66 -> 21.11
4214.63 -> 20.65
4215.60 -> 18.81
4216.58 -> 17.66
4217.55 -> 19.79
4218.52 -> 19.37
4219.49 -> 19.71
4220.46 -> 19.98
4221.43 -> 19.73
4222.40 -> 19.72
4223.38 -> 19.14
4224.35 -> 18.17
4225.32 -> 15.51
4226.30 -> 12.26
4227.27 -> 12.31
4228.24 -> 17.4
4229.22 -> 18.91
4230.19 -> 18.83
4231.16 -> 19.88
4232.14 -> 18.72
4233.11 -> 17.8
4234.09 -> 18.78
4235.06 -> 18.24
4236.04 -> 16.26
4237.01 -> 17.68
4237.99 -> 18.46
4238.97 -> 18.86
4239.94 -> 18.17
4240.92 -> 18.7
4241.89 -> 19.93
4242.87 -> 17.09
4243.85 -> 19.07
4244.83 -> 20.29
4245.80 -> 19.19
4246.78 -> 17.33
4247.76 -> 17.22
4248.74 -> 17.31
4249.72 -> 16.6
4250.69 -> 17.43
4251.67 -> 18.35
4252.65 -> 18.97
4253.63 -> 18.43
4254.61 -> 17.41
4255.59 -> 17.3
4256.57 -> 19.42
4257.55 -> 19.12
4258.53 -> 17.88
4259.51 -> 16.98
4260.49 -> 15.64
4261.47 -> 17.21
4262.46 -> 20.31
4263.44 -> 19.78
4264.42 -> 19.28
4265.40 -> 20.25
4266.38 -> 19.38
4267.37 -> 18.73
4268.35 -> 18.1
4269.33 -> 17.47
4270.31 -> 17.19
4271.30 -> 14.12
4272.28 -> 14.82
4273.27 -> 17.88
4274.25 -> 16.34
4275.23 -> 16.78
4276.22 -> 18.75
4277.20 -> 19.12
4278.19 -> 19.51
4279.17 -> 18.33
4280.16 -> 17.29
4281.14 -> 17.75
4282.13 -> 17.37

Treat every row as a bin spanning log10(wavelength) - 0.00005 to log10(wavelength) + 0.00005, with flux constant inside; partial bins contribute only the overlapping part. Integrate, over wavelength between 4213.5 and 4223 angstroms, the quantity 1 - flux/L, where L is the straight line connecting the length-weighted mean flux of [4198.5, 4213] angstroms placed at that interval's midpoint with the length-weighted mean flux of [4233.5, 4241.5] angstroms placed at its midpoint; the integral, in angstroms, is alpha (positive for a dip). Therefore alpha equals -0.54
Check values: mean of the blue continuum 18.8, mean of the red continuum 18.2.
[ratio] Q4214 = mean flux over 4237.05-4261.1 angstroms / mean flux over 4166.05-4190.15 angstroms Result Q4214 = 0.96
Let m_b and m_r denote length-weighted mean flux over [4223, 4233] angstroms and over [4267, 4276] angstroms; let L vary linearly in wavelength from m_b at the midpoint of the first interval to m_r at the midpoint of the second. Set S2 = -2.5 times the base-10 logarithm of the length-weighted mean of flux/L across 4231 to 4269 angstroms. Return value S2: -0.08 mag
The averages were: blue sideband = 17.1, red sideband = 16.9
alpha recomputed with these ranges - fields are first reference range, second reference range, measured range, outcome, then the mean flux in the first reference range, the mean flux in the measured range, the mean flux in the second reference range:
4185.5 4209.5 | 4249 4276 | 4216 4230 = 0.3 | 18.6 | 17.9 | 17.8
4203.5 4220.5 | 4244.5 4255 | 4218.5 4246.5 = 0.8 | 19.6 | 18.2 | 18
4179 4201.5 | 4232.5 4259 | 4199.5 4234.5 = -0.2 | 18.8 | 18.6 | 18.2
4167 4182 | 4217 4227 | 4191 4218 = -0.9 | 18.7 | 19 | 18.2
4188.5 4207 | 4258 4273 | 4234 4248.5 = -0.2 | 18.5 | 18.3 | 17.8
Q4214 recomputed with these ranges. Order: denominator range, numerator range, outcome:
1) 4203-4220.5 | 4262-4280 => 0.93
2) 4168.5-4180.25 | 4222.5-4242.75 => 0.95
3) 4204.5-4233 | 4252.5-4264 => 0.97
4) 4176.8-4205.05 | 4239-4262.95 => 0.97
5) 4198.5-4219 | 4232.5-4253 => 0.96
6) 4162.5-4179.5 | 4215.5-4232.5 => 0.95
